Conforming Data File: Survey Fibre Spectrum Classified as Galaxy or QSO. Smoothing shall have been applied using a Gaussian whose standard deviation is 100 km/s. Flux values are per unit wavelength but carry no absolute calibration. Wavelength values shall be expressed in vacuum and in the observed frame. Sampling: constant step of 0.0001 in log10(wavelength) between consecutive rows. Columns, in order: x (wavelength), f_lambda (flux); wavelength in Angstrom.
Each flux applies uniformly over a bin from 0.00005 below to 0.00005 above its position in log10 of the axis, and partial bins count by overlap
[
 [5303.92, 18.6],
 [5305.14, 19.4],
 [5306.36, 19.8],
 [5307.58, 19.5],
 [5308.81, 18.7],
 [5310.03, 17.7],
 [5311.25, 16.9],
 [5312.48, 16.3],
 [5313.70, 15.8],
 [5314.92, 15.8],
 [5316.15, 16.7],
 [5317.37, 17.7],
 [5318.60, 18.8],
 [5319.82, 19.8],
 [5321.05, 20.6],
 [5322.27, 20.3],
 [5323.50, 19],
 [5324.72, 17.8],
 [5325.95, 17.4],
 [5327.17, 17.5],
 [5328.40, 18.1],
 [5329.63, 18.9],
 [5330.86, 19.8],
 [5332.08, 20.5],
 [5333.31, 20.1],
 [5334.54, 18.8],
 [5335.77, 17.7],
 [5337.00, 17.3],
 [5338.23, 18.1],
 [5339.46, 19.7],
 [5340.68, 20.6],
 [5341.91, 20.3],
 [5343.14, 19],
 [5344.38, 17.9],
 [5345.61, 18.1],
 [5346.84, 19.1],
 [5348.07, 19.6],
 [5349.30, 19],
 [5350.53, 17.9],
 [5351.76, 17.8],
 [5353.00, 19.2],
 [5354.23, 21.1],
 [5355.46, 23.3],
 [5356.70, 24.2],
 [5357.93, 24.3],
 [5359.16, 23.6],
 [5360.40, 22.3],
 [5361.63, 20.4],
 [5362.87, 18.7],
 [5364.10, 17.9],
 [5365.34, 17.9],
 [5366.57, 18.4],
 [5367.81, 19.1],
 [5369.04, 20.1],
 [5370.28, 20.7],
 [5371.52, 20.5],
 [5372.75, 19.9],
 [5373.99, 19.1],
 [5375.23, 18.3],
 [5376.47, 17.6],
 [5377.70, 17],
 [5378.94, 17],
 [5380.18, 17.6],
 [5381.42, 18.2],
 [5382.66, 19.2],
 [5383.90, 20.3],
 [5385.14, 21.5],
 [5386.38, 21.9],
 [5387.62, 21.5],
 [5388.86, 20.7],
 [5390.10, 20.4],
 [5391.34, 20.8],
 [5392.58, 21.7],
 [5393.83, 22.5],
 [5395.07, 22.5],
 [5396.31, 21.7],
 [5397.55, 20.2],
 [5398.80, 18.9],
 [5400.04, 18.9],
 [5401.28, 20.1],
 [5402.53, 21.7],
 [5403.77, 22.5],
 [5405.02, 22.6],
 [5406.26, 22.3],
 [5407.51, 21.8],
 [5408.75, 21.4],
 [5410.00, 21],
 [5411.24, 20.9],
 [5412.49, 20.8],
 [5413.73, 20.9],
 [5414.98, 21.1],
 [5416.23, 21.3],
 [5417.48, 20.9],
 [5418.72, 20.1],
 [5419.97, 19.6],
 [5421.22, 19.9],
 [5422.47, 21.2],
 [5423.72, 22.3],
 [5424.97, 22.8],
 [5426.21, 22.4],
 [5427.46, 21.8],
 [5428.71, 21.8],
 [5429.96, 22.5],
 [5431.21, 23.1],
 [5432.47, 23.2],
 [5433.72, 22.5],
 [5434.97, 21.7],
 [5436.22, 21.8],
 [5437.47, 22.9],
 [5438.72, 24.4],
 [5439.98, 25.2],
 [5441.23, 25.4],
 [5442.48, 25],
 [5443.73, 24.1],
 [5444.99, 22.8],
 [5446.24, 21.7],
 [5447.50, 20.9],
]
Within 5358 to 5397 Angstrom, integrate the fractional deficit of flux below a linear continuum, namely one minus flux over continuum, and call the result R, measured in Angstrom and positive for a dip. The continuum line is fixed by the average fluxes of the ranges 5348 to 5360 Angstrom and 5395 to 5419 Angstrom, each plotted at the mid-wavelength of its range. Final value 1.9 Angstrom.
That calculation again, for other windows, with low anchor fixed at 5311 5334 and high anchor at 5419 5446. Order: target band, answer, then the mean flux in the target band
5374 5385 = 1.2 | 18.3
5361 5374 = 0.5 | 19.4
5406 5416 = 0.3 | 21.2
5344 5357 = -0.2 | 19.7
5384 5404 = 0.1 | 21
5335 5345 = 0.1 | 18.8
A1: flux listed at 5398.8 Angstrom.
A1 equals 18.9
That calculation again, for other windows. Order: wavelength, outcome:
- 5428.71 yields 21.8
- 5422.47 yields 21.2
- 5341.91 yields 20.3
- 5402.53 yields 21.7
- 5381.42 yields 18.2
